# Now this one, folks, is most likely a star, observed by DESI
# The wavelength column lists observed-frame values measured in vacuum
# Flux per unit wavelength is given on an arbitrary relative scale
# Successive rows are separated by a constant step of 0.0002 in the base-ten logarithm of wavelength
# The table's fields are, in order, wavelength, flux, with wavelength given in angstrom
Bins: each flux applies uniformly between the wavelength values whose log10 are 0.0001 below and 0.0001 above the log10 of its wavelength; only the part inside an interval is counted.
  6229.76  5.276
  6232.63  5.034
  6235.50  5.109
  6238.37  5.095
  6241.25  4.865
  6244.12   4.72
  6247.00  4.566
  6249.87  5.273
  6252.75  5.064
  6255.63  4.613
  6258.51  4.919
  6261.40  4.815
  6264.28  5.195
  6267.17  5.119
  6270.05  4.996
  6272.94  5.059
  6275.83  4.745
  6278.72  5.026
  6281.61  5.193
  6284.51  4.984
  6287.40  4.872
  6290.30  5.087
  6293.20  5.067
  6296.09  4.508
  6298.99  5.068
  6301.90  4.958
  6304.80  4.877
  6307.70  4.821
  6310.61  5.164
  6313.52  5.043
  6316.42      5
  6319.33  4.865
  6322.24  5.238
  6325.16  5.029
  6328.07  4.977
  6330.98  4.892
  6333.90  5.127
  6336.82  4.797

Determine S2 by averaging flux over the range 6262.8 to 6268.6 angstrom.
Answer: 5.15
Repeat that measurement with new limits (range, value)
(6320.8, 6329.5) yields 5.08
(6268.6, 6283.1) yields 5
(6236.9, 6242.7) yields 4.98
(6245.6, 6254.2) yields 4.97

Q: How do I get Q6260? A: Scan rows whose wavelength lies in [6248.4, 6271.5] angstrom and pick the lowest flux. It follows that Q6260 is 4.613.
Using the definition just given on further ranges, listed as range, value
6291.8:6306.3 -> 4.508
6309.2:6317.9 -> 5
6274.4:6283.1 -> 4.745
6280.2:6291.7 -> 4.872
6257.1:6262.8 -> 4.815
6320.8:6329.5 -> 4.977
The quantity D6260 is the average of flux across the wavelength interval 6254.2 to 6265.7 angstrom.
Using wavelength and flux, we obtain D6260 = 4.88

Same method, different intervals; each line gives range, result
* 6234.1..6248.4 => 4.87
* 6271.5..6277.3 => 4.9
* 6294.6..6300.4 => 4.8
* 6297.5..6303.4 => 5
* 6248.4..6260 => 4.97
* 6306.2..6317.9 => 5.01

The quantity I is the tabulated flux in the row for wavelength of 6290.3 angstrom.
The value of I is 5.087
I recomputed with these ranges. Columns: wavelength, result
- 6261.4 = 4.815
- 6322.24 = 5.238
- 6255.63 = 4.613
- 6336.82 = 4.797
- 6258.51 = 4.919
